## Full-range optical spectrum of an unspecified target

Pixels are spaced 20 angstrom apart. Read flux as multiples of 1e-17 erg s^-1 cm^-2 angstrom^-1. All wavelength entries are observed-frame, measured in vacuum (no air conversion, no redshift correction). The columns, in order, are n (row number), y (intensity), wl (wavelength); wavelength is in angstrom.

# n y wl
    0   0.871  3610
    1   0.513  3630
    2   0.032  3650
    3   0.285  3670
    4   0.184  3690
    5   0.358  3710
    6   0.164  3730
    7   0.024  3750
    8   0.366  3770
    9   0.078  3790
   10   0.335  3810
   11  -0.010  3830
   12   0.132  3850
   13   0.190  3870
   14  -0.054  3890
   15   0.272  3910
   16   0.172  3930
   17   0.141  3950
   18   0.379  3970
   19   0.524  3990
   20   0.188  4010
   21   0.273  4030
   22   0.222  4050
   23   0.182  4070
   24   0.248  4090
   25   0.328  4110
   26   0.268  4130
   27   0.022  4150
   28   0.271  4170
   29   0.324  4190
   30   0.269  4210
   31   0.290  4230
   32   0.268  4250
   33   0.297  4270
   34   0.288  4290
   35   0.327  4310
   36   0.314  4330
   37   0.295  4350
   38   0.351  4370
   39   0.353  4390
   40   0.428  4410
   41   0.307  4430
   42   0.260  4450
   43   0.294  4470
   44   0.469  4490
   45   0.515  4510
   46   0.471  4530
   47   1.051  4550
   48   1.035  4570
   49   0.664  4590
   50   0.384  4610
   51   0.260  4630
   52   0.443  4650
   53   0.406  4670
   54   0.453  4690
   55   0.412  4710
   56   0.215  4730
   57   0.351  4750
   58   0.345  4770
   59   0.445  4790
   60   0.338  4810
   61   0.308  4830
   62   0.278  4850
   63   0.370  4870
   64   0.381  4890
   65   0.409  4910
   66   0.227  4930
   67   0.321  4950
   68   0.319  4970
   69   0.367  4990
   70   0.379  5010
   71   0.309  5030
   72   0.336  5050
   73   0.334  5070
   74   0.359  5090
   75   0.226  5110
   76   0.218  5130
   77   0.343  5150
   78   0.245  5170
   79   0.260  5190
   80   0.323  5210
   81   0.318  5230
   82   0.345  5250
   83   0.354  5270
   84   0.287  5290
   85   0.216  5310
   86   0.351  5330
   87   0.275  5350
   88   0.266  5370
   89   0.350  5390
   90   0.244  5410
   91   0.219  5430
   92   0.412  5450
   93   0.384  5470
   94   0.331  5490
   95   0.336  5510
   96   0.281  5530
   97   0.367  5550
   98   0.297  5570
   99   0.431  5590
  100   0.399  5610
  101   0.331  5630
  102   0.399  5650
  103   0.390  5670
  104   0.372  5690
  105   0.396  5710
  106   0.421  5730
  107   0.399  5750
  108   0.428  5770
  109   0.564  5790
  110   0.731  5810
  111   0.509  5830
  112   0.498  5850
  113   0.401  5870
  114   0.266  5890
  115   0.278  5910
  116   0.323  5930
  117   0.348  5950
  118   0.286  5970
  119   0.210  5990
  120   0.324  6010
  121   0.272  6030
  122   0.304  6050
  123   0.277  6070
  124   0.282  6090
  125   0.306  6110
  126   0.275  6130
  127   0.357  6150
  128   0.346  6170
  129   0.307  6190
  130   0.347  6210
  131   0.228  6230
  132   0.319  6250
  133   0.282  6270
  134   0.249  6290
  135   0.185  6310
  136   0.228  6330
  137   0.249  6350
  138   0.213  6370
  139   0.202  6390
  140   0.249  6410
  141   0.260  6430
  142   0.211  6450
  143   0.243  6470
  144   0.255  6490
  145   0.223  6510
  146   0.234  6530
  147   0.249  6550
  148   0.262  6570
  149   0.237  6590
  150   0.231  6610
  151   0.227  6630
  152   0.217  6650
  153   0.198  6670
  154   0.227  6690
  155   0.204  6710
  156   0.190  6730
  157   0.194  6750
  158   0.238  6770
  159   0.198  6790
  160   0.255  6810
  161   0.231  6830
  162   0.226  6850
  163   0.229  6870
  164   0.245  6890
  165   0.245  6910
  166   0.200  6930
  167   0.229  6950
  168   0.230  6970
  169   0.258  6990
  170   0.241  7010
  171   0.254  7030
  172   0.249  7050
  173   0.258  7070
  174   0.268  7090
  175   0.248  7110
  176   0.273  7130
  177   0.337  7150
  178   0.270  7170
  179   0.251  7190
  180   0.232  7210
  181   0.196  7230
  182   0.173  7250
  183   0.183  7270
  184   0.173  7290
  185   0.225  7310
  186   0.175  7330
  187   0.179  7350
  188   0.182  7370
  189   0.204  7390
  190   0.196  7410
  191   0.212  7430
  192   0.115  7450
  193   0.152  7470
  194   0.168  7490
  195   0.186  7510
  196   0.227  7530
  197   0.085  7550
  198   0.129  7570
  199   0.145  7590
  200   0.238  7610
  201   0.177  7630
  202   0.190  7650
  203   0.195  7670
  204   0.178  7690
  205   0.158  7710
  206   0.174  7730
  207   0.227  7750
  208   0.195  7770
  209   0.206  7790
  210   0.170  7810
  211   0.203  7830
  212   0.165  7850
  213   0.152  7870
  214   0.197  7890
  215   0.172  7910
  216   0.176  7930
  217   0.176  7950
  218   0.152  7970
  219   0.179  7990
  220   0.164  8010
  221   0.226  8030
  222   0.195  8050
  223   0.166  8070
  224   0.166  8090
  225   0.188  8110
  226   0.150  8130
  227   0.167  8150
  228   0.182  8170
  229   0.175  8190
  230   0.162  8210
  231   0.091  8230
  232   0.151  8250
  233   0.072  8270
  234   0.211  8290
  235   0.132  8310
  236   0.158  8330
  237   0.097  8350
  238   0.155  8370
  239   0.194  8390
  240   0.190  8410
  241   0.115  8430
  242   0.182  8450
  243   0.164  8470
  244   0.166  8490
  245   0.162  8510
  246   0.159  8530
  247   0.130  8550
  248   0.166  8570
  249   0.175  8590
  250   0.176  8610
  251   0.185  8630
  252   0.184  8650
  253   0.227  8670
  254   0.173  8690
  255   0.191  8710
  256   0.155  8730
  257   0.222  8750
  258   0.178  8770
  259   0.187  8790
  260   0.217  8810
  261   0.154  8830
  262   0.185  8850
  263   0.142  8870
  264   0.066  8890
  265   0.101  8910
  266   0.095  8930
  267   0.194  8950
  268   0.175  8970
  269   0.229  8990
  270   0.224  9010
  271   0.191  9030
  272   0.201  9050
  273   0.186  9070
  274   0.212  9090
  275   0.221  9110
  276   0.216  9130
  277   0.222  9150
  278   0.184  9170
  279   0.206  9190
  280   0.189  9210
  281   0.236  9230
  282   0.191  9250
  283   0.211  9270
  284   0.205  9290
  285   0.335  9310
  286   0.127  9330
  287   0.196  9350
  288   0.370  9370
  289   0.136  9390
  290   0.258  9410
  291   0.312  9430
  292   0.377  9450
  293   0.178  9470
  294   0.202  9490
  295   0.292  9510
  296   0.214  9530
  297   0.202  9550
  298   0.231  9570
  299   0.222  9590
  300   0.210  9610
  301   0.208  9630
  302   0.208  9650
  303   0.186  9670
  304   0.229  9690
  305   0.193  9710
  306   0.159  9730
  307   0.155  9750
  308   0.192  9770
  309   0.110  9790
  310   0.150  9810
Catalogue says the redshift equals 2.732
